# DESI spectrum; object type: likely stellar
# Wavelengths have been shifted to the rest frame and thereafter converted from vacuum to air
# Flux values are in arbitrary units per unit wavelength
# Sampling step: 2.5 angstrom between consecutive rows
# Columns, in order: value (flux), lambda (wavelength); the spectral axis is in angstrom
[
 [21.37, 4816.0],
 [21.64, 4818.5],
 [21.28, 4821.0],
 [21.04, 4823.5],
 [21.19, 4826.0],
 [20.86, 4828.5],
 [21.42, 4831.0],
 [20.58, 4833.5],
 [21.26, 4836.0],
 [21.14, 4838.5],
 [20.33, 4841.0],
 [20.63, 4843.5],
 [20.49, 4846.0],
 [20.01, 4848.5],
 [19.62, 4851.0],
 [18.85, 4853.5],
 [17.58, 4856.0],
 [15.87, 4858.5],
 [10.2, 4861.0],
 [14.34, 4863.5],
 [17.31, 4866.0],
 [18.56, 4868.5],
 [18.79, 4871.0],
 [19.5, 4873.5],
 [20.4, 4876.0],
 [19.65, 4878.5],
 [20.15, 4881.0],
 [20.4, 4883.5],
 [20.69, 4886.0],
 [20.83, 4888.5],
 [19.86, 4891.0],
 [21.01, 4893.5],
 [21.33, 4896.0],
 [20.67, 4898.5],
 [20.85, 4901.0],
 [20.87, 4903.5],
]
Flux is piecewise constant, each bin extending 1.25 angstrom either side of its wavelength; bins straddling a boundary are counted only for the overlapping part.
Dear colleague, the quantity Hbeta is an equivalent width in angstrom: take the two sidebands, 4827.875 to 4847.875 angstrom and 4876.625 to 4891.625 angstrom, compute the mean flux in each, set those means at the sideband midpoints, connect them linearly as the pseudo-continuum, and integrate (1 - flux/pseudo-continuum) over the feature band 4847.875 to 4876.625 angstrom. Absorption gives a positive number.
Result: 4.3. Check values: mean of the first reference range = 20.8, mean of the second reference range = 20.3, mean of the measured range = 17.5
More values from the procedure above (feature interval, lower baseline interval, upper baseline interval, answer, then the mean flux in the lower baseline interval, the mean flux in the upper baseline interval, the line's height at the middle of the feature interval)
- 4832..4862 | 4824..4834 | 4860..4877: 0.5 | 21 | 17.1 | 19.2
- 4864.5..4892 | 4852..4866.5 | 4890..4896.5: -1.7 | 15.7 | 20.7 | 18.5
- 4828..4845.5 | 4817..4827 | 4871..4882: 0.0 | 21.3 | 19.8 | 20.9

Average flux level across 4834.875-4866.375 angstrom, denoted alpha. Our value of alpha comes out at 18.3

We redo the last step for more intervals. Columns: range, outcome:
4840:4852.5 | 20.2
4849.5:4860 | 17.8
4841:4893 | 18.8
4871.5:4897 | 20.3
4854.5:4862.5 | 14.7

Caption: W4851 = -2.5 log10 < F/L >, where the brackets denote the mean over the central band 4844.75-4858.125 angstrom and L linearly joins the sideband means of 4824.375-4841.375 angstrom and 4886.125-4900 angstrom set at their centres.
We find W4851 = 0.10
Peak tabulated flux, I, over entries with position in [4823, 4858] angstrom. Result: 21.42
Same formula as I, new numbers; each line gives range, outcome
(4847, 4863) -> 20.01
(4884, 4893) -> 20.83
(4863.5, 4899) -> 21.33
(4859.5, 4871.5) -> 18.79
